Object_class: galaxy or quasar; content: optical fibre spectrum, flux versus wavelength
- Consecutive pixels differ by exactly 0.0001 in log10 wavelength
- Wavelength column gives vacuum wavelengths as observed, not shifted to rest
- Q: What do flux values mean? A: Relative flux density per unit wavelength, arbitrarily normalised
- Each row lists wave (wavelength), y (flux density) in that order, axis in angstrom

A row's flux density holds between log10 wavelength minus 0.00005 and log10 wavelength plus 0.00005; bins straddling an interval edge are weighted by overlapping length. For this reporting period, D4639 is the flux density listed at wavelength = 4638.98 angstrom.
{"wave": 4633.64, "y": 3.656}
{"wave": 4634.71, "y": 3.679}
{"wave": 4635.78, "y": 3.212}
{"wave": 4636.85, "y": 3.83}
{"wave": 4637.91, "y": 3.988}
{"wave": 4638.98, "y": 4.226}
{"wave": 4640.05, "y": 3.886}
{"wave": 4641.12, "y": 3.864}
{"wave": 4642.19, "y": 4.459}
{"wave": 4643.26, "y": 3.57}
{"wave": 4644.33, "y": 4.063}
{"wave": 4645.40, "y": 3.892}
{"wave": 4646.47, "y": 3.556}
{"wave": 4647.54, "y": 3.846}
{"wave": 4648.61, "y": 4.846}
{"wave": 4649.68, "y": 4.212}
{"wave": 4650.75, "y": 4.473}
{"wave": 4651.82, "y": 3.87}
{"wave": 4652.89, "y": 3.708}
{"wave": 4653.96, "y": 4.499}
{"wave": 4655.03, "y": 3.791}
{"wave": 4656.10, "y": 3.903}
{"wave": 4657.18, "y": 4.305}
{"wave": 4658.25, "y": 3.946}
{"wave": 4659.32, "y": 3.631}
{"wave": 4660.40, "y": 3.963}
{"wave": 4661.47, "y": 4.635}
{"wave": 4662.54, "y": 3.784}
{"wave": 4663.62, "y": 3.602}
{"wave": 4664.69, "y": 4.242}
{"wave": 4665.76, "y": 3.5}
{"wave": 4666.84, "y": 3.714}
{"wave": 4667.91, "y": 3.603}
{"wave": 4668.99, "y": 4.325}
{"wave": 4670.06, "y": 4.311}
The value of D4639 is 4.226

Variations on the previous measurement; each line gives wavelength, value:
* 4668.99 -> 4.325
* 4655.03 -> 3.791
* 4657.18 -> 4.305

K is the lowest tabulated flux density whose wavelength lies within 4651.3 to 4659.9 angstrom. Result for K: 3.631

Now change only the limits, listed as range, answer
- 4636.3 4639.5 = 3.83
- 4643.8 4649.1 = 3.556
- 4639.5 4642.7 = 3.864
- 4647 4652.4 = 3.846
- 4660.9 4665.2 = 3.602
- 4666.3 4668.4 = 3.603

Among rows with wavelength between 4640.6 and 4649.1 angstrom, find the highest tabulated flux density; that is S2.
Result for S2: 4.846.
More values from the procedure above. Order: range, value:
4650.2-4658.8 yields 4.499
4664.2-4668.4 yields 4.242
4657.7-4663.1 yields 4.635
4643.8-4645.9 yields 4.063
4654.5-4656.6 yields 3.903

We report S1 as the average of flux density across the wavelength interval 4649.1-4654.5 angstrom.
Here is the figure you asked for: 4.16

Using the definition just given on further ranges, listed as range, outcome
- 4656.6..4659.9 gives 3.95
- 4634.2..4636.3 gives 3.44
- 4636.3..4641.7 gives 3.96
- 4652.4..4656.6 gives 3.98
